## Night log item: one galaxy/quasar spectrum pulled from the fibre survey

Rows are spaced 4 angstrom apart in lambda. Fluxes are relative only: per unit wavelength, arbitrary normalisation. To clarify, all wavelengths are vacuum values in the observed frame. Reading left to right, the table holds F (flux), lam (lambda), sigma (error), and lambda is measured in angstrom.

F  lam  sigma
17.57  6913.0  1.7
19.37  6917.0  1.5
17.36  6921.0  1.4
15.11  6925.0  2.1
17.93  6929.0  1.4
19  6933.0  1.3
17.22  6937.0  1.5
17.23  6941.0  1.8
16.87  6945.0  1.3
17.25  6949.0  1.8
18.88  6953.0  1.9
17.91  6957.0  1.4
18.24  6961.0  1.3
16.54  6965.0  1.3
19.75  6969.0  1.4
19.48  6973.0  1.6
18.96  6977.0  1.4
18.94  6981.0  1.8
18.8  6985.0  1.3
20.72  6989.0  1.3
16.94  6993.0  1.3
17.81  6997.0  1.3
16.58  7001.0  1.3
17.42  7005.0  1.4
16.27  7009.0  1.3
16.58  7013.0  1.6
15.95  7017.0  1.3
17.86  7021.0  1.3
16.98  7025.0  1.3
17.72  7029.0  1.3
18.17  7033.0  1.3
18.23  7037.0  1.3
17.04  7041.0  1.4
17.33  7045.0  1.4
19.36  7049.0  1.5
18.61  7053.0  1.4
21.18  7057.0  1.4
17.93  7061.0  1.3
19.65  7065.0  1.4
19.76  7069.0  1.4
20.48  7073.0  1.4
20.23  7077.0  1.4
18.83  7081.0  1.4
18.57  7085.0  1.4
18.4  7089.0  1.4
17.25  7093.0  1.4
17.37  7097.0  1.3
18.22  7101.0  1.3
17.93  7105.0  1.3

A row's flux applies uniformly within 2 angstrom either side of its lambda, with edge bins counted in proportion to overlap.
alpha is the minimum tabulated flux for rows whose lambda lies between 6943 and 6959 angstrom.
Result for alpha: 16.87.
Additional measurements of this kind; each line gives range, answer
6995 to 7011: 16.27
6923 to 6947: 15.11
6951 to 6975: 16.54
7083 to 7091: 18.4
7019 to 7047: 16.98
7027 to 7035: 17.72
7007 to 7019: 15.95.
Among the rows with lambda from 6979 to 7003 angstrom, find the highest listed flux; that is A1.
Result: 20.72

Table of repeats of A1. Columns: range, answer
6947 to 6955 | 18.88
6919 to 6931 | 17.93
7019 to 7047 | 18.23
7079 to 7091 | 18.83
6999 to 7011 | 17.42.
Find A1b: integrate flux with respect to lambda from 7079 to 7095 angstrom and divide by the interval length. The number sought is 18.3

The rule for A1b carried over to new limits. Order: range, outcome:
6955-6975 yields 18.4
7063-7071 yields 19.7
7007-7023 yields 16.7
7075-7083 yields 19.5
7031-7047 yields 17.7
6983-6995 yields 18.8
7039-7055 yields 18.1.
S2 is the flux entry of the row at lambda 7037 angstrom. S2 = 18.23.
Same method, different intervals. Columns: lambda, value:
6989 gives 20.72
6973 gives 19.48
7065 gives 19.65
